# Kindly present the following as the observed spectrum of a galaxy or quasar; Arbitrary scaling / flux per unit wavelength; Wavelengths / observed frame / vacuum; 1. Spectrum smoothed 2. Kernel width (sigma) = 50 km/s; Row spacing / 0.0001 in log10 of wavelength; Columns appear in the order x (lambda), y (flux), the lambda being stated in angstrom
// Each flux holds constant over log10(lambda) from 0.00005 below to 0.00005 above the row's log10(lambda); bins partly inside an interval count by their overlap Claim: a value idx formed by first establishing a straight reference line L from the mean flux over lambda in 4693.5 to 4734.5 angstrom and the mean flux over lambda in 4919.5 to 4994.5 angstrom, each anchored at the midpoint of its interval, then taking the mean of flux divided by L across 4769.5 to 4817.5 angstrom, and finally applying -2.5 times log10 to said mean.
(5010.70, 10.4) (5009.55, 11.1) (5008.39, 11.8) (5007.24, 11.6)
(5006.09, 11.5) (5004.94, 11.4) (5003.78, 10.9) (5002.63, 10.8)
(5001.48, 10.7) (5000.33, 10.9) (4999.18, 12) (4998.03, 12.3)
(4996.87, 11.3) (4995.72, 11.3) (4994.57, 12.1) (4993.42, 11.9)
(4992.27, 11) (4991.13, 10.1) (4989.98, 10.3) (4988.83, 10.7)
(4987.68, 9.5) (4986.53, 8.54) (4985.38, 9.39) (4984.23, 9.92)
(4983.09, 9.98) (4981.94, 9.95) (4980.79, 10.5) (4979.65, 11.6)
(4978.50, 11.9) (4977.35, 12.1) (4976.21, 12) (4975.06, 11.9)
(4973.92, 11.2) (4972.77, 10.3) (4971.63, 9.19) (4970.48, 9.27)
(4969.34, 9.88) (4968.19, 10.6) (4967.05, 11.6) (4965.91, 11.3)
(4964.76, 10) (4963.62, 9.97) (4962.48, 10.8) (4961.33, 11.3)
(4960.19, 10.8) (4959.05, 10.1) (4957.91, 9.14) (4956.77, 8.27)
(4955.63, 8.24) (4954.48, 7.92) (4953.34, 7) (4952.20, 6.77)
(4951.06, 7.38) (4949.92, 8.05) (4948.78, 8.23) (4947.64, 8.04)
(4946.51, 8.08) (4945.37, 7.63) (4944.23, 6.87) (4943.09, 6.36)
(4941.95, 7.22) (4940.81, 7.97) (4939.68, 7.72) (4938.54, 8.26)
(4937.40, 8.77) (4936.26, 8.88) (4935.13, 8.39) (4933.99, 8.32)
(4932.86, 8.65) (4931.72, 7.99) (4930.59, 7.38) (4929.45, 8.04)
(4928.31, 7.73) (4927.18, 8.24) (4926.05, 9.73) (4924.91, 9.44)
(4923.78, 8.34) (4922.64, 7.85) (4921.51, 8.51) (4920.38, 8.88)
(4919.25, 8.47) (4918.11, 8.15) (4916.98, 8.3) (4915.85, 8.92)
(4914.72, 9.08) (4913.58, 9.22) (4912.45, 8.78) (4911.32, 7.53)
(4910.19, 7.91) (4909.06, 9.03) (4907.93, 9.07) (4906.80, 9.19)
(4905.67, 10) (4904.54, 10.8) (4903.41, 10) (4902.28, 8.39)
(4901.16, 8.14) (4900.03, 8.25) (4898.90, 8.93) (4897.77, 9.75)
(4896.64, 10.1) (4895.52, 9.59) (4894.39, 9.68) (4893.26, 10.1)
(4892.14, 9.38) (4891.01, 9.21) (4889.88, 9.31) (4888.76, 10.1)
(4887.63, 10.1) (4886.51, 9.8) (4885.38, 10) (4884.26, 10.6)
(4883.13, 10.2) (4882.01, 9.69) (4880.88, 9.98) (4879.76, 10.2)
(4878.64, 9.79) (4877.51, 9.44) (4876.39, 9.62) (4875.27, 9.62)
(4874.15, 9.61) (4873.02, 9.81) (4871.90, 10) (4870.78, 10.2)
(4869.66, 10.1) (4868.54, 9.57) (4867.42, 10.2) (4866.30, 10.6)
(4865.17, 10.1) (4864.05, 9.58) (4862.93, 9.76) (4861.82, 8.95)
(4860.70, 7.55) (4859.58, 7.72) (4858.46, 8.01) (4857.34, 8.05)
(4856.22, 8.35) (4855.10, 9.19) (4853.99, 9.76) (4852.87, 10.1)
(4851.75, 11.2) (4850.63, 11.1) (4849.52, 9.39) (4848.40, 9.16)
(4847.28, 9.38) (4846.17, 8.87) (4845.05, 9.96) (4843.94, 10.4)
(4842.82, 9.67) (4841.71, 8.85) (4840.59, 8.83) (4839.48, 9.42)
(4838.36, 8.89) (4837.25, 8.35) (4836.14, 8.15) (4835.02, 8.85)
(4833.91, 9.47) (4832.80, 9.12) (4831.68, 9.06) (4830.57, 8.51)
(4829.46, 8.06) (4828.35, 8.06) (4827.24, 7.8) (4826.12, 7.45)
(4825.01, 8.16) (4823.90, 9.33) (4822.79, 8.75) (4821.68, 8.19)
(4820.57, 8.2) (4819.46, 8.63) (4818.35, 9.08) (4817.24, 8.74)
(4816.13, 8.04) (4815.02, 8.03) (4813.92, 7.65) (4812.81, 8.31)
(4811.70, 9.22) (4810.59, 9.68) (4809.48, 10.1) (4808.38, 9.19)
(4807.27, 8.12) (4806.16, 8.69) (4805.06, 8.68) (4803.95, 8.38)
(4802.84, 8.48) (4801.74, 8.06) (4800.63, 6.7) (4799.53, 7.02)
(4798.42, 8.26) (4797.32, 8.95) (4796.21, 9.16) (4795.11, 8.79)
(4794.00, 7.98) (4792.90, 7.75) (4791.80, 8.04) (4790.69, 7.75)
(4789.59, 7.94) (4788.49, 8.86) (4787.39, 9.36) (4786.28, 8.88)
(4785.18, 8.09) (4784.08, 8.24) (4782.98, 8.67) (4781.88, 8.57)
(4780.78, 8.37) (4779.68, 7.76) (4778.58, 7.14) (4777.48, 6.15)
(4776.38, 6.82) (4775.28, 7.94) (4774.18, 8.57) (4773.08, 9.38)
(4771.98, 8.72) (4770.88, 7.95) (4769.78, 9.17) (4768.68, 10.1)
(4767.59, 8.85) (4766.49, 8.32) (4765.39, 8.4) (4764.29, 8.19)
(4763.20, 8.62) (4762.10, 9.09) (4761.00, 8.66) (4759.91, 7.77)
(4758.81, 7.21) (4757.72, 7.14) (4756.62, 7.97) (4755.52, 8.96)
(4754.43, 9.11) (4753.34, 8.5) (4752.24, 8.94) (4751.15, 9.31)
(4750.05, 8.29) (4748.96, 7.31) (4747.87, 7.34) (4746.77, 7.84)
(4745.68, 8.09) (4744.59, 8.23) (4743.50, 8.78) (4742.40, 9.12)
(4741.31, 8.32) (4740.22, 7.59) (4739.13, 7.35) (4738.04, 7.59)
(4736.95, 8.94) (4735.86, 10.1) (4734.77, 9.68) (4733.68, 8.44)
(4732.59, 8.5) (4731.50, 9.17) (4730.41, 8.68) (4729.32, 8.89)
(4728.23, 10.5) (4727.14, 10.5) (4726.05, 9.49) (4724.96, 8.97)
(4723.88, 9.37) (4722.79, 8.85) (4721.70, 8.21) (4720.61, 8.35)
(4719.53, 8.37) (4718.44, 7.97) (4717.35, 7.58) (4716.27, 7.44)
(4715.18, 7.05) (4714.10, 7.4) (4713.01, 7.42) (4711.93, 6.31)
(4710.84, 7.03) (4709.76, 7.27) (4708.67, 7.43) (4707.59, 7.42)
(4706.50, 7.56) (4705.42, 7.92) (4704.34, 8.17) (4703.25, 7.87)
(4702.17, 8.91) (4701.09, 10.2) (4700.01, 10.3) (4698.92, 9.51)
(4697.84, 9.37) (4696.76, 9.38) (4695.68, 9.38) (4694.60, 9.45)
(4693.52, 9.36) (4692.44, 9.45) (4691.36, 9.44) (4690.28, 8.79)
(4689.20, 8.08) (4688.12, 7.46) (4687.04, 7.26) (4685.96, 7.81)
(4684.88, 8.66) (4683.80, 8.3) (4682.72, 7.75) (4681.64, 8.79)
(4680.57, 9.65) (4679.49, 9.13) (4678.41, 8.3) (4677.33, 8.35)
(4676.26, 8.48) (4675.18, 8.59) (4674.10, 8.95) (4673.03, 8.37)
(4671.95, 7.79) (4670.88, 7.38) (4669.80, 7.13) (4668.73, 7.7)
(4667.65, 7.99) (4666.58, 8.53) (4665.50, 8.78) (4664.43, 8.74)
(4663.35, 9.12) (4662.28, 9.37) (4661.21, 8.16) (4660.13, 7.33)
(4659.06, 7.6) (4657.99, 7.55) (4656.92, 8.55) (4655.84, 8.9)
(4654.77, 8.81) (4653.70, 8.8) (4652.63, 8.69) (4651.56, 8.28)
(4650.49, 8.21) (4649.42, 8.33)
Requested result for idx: 0.06 mag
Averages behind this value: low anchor 8.52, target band 8.32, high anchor 9.28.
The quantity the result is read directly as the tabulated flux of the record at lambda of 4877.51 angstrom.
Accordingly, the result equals 9.44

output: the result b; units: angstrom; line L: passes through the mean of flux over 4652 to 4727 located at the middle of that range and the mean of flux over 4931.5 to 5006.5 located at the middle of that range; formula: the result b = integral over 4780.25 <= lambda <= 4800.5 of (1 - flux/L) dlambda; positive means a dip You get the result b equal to 1.2 angstrom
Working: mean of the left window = 8.39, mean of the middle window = 8.34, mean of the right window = 9.75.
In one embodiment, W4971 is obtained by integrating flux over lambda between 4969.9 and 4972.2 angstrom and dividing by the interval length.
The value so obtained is 9.24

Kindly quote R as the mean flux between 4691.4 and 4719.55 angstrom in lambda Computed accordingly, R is 8.31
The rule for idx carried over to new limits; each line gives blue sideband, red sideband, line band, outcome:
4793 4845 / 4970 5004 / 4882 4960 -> 0.14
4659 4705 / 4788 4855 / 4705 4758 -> 0.04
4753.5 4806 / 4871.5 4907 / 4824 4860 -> 0.01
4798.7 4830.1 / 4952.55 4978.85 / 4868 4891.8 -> -0.08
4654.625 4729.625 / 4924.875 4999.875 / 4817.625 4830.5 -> 0.08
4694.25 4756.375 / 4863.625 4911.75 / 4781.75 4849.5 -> 0.06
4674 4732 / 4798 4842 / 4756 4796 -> 0.03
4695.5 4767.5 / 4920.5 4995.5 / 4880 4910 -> -0.06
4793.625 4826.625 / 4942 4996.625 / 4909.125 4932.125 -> 0.11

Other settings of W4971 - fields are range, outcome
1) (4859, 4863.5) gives 8.51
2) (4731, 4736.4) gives 9.18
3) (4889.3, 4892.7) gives 9.31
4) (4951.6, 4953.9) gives 6.89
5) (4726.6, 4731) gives 9.63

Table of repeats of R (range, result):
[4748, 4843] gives 8.43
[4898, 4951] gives 8.43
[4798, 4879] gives 8.98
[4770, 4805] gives 8.17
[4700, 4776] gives 8.4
